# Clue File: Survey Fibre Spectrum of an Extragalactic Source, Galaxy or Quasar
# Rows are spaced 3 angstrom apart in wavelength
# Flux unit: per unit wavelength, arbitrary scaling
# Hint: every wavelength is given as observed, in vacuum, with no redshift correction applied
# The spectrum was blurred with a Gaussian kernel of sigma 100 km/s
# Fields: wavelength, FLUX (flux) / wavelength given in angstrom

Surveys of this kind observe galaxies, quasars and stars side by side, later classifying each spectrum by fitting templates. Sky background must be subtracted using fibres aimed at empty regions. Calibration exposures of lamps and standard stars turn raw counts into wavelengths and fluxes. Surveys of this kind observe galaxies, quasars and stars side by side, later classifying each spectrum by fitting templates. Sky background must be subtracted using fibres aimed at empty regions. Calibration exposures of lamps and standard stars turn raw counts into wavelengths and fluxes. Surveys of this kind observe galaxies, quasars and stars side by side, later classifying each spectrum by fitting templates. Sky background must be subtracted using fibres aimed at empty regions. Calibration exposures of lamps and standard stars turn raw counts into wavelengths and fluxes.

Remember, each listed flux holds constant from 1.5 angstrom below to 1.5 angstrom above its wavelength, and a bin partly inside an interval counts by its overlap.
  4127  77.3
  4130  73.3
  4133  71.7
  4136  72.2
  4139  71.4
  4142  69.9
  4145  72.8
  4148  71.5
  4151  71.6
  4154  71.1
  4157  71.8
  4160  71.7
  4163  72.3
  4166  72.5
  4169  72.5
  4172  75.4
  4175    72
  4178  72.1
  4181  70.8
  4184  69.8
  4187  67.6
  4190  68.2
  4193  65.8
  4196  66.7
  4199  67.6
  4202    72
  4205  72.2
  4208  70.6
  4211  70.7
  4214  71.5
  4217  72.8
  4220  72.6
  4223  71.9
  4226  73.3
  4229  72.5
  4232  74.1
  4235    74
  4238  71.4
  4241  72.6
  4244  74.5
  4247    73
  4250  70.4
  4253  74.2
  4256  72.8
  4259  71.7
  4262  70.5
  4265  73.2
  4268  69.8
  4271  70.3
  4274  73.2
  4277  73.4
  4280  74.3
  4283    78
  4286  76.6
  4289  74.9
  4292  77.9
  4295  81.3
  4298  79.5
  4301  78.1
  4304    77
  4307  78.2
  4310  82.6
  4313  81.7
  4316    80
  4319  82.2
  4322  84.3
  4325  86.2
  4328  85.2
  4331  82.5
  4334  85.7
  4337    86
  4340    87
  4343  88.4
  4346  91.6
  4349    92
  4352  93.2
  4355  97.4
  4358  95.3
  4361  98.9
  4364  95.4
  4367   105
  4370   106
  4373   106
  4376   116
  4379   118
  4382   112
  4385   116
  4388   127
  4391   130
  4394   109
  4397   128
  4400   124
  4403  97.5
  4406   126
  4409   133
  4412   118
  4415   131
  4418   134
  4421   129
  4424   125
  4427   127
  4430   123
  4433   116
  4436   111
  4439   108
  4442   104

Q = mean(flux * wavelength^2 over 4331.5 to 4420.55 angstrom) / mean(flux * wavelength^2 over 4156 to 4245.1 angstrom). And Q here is 1.7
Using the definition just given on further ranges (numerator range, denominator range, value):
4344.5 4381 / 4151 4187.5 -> 1.55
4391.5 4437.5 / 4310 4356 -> 1.46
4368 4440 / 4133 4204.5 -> 1.88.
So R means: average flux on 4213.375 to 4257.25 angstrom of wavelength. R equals 72.8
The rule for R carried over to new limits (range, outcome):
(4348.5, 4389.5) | 106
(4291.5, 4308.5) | 78.7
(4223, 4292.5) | 73.2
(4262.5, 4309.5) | 75.7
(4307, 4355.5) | 86.1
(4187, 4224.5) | 70.1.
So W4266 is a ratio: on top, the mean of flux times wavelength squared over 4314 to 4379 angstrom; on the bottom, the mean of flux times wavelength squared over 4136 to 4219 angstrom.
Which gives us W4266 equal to 1.42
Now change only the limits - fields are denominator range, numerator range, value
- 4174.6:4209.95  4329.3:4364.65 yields 1.41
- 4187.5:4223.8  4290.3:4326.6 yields 1.21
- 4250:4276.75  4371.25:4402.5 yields 1.73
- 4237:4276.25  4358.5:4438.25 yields 1.74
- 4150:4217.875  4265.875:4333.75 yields 1.17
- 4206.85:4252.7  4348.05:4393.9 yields 1.58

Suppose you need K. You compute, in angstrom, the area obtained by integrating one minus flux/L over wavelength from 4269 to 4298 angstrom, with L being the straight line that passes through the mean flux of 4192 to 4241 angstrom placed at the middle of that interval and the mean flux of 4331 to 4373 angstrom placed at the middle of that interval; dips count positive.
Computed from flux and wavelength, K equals 2.4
